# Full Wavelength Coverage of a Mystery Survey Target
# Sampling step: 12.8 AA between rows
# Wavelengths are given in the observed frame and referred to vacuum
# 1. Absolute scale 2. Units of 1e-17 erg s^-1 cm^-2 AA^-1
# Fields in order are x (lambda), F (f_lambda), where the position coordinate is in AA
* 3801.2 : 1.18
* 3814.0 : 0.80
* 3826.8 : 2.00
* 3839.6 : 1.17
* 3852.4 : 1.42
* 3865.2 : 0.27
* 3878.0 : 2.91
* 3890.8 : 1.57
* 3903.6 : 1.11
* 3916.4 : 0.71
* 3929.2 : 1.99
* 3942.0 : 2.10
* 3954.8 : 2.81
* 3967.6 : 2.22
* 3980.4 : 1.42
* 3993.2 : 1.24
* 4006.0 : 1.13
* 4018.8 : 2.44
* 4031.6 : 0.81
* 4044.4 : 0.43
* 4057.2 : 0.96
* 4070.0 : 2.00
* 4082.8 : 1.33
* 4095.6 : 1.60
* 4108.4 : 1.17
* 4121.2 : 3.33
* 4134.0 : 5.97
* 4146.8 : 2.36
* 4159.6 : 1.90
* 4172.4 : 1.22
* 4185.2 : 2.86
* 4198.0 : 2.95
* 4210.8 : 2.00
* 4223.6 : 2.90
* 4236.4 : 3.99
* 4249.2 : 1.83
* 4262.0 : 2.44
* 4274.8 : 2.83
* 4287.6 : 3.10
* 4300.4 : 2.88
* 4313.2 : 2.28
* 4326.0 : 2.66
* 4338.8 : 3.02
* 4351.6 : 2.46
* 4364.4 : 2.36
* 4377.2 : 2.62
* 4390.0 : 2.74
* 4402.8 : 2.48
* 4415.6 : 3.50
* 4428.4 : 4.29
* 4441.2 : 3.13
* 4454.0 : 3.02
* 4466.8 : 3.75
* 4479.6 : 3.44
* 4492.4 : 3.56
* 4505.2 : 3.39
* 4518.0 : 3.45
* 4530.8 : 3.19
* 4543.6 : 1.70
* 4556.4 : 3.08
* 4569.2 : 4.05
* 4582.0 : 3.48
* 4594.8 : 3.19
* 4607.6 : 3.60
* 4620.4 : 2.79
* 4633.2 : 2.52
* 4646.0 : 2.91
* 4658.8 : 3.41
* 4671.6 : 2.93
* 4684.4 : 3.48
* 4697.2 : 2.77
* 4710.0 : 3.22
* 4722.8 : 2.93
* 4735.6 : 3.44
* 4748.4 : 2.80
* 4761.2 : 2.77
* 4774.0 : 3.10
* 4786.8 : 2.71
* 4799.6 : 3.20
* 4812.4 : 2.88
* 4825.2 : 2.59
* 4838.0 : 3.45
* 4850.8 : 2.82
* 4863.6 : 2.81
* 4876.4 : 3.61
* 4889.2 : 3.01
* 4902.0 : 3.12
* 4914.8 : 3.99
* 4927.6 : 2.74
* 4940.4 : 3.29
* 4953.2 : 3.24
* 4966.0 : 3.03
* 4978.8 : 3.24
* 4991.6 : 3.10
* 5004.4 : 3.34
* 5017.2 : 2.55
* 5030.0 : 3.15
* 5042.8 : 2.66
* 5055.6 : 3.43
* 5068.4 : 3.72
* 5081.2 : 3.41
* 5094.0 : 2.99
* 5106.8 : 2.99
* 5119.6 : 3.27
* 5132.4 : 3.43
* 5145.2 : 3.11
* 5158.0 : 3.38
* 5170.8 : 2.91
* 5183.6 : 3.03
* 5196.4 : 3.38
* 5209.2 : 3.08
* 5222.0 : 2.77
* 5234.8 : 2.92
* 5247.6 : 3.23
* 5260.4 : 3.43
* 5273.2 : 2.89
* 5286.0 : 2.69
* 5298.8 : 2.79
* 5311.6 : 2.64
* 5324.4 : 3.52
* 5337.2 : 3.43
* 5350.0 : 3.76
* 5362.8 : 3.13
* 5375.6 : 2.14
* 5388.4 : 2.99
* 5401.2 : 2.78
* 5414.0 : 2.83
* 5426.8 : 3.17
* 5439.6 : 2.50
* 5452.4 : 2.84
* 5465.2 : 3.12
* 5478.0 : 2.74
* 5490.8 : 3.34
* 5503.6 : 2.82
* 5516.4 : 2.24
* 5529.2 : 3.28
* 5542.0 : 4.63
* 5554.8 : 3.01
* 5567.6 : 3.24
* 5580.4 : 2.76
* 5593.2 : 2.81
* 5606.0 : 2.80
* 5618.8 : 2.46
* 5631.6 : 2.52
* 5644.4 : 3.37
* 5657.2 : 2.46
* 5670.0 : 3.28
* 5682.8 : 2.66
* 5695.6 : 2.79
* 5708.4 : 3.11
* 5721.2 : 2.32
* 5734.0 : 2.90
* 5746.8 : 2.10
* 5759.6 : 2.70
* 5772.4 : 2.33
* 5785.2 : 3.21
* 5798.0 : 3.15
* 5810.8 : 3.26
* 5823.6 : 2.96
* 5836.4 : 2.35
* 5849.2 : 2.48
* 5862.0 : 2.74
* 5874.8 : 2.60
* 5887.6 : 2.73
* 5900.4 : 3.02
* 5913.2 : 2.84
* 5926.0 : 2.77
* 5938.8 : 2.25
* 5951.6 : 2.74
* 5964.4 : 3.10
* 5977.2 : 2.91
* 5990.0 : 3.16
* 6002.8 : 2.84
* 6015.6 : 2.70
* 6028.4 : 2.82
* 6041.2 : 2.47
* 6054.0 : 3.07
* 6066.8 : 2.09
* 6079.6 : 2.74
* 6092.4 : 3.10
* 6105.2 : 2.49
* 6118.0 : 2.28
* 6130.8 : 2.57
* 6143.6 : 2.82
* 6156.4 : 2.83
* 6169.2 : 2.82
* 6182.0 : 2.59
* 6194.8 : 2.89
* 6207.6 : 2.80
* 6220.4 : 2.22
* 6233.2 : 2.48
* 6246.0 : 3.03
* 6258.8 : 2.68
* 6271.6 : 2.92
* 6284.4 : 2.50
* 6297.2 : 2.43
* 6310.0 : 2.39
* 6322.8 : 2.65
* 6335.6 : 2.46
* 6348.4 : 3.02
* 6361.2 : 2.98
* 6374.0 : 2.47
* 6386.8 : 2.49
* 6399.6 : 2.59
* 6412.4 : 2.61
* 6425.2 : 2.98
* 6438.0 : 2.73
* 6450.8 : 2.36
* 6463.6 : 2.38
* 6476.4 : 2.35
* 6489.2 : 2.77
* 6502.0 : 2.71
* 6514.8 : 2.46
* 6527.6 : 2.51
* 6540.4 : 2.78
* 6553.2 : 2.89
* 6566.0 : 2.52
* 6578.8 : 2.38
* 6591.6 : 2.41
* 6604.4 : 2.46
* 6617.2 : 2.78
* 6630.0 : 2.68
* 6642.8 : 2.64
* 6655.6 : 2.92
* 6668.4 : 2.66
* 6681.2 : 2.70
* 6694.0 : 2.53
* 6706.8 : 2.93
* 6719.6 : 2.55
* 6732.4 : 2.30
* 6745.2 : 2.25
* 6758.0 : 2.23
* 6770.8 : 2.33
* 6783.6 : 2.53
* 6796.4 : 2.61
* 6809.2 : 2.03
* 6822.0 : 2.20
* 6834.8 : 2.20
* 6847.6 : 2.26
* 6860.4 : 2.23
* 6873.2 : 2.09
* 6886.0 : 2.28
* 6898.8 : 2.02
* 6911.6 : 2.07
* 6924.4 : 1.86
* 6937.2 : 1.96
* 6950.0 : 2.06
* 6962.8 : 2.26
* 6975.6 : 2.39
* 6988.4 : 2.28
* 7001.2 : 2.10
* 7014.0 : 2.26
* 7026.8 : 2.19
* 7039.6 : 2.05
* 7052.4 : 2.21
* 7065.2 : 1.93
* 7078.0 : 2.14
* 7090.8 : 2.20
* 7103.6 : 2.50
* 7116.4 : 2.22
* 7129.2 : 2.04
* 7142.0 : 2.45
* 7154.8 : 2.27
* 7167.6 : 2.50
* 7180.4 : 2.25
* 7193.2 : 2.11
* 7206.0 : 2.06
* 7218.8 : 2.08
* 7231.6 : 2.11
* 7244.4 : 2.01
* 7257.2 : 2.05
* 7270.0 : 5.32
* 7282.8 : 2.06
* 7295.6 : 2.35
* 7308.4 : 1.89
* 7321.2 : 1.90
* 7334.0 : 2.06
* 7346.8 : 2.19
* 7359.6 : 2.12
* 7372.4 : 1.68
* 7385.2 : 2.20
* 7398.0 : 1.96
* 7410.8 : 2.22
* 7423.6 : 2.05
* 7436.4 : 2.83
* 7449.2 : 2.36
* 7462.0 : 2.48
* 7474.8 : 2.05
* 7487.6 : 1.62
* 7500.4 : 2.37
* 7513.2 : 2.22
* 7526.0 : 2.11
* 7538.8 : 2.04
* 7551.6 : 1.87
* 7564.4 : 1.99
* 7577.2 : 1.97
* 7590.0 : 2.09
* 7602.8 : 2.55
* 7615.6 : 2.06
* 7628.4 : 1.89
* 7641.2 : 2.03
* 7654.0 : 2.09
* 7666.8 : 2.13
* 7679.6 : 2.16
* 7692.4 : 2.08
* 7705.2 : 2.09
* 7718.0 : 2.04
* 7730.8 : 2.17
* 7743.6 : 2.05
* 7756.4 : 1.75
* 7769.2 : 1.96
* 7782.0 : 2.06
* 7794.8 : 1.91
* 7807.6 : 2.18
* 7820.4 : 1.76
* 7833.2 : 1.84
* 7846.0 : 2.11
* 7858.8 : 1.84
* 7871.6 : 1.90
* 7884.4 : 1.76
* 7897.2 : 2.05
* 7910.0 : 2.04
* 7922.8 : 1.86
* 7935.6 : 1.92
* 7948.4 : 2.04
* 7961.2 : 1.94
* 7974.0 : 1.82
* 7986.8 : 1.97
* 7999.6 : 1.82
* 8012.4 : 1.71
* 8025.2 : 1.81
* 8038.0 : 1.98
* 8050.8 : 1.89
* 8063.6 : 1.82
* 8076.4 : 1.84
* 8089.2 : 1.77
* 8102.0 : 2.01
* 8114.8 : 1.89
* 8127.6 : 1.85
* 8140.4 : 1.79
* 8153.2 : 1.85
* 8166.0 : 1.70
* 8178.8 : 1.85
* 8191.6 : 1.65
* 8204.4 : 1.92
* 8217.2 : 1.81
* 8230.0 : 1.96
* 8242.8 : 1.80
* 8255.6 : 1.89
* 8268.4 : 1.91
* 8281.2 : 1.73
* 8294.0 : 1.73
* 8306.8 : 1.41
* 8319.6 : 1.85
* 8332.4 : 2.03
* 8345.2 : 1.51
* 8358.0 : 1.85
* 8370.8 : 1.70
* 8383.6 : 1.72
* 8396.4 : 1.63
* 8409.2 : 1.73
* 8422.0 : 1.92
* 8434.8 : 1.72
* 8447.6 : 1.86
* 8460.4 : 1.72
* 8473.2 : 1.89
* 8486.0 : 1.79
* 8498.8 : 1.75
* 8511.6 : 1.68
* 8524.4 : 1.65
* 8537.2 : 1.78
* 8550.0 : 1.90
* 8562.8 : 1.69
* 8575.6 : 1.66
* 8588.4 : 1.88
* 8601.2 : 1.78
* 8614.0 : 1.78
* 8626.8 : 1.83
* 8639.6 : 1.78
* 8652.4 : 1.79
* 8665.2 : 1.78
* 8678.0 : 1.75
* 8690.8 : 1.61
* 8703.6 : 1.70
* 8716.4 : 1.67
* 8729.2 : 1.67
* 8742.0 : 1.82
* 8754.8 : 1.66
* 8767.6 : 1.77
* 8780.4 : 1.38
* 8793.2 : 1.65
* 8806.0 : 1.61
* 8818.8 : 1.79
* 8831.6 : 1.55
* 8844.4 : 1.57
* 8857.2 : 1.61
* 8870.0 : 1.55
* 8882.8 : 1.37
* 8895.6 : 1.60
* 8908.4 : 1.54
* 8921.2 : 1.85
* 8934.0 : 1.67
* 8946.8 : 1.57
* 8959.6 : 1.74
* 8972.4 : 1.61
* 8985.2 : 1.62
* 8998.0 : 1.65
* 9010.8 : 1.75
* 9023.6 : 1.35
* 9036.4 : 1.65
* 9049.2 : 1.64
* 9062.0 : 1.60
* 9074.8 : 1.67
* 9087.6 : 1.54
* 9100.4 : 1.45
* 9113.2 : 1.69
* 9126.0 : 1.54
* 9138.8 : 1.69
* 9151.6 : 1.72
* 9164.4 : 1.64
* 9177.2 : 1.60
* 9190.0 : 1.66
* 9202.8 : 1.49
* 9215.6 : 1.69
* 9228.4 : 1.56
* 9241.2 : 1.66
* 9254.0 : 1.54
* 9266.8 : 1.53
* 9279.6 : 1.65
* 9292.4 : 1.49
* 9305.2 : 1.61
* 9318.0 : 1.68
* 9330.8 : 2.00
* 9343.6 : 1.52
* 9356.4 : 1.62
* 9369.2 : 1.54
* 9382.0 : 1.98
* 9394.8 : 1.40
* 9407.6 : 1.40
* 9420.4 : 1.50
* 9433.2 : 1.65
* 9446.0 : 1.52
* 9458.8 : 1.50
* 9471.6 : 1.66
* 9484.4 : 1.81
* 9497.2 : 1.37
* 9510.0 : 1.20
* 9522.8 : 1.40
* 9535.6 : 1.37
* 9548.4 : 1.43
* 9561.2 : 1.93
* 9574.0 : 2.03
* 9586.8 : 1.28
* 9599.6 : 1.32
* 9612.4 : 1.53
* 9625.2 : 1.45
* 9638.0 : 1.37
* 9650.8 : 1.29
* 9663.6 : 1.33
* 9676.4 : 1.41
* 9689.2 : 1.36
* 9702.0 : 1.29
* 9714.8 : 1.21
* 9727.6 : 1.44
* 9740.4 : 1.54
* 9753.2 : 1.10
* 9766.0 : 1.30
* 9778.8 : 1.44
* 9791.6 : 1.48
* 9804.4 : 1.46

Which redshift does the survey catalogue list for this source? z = 0.11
